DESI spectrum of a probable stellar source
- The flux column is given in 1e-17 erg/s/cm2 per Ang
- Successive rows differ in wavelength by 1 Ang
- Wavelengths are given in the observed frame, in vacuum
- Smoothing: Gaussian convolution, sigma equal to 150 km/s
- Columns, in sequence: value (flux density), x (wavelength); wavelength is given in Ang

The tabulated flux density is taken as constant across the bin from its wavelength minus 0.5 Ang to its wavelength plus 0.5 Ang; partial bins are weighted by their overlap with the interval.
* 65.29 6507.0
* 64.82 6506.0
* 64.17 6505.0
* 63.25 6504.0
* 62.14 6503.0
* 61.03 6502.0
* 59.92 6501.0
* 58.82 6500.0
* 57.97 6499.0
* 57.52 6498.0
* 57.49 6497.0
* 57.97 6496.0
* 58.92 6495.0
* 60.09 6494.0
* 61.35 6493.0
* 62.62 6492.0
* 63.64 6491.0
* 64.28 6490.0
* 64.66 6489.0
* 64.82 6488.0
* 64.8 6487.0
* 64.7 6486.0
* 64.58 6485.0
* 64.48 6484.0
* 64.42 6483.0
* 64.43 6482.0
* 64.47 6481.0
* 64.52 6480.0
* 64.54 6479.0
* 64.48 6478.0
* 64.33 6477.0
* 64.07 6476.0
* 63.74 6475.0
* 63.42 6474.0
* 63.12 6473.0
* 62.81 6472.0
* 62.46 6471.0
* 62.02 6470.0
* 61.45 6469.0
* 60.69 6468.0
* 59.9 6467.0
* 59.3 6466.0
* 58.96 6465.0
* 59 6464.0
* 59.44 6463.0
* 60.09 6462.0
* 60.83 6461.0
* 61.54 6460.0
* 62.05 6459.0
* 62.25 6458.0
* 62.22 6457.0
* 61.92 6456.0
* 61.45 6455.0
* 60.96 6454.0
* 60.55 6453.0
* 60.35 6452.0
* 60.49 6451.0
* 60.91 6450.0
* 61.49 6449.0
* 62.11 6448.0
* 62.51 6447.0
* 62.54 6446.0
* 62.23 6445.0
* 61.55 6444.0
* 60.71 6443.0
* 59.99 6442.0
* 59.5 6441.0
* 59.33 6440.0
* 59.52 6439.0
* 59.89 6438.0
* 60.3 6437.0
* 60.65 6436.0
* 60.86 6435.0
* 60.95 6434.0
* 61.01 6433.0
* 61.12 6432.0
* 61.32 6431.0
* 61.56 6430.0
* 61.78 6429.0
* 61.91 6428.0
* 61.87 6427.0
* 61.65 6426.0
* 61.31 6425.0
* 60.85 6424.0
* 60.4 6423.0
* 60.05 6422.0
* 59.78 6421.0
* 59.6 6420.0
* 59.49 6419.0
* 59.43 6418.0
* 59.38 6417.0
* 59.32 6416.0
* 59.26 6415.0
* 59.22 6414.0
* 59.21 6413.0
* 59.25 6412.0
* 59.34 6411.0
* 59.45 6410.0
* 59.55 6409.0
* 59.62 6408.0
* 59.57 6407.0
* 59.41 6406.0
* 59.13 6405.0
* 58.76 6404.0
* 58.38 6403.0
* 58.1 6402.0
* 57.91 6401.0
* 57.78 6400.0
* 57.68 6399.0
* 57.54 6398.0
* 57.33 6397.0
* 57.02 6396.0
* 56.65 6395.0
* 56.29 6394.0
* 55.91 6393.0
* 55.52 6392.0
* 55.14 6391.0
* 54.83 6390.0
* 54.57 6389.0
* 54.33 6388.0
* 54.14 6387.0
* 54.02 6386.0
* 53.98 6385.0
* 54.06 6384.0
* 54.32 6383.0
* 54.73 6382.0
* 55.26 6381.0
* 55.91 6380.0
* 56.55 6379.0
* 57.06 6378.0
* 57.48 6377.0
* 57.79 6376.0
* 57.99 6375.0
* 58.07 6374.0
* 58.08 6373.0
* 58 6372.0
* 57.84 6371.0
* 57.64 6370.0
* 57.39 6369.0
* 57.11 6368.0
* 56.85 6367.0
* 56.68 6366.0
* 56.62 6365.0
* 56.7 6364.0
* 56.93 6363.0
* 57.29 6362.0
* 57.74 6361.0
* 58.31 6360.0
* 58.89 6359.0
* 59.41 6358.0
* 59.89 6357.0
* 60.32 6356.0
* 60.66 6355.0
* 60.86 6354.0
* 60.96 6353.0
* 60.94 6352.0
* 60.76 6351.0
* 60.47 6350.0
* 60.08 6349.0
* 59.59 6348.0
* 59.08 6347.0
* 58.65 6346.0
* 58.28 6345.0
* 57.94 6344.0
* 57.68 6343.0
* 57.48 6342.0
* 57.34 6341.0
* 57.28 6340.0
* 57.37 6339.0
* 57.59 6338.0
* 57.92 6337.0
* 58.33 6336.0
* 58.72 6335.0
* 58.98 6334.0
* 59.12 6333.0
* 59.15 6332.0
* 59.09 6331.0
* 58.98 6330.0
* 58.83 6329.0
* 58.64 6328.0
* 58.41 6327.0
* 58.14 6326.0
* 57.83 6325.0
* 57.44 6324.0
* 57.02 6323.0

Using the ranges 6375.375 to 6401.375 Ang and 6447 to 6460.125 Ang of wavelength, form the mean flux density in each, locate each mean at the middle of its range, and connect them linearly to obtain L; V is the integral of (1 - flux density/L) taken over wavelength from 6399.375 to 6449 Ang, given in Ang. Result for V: -1.0 Ang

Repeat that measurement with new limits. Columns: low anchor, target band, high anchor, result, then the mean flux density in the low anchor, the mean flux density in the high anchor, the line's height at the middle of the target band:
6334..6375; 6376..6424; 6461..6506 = 1.8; 58.4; 62.1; 59.7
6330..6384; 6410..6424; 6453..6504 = 0.1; 58.1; 61.9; 60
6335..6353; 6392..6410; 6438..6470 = 0.5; 58.7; 60.8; 59.8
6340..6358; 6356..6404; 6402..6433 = 2.3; 59.4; 60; 59.7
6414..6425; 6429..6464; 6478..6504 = -0.2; 59.8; 62.2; 60.7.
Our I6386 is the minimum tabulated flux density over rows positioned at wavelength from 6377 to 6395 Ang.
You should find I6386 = 53.98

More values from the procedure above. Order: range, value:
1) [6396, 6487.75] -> 57.02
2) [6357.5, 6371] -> 56.62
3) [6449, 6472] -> 58.96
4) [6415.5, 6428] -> 59.32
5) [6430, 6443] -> 59.33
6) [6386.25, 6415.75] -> 54.14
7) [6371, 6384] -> 54.06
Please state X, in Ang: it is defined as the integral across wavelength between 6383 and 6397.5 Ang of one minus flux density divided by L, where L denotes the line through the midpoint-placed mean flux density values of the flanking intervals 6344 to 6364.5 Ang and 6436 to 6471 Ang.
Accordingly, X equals 1.1 Ang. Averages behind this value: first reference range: 59.3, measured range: 55.2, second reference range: 60.8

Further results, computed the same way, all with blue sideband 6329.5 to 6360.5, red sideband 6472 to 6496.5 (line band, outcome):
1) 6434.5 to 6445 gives 0.3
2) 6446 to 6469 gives 0.6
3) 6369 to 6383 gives 0.7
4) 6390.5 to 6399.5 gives 0.6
